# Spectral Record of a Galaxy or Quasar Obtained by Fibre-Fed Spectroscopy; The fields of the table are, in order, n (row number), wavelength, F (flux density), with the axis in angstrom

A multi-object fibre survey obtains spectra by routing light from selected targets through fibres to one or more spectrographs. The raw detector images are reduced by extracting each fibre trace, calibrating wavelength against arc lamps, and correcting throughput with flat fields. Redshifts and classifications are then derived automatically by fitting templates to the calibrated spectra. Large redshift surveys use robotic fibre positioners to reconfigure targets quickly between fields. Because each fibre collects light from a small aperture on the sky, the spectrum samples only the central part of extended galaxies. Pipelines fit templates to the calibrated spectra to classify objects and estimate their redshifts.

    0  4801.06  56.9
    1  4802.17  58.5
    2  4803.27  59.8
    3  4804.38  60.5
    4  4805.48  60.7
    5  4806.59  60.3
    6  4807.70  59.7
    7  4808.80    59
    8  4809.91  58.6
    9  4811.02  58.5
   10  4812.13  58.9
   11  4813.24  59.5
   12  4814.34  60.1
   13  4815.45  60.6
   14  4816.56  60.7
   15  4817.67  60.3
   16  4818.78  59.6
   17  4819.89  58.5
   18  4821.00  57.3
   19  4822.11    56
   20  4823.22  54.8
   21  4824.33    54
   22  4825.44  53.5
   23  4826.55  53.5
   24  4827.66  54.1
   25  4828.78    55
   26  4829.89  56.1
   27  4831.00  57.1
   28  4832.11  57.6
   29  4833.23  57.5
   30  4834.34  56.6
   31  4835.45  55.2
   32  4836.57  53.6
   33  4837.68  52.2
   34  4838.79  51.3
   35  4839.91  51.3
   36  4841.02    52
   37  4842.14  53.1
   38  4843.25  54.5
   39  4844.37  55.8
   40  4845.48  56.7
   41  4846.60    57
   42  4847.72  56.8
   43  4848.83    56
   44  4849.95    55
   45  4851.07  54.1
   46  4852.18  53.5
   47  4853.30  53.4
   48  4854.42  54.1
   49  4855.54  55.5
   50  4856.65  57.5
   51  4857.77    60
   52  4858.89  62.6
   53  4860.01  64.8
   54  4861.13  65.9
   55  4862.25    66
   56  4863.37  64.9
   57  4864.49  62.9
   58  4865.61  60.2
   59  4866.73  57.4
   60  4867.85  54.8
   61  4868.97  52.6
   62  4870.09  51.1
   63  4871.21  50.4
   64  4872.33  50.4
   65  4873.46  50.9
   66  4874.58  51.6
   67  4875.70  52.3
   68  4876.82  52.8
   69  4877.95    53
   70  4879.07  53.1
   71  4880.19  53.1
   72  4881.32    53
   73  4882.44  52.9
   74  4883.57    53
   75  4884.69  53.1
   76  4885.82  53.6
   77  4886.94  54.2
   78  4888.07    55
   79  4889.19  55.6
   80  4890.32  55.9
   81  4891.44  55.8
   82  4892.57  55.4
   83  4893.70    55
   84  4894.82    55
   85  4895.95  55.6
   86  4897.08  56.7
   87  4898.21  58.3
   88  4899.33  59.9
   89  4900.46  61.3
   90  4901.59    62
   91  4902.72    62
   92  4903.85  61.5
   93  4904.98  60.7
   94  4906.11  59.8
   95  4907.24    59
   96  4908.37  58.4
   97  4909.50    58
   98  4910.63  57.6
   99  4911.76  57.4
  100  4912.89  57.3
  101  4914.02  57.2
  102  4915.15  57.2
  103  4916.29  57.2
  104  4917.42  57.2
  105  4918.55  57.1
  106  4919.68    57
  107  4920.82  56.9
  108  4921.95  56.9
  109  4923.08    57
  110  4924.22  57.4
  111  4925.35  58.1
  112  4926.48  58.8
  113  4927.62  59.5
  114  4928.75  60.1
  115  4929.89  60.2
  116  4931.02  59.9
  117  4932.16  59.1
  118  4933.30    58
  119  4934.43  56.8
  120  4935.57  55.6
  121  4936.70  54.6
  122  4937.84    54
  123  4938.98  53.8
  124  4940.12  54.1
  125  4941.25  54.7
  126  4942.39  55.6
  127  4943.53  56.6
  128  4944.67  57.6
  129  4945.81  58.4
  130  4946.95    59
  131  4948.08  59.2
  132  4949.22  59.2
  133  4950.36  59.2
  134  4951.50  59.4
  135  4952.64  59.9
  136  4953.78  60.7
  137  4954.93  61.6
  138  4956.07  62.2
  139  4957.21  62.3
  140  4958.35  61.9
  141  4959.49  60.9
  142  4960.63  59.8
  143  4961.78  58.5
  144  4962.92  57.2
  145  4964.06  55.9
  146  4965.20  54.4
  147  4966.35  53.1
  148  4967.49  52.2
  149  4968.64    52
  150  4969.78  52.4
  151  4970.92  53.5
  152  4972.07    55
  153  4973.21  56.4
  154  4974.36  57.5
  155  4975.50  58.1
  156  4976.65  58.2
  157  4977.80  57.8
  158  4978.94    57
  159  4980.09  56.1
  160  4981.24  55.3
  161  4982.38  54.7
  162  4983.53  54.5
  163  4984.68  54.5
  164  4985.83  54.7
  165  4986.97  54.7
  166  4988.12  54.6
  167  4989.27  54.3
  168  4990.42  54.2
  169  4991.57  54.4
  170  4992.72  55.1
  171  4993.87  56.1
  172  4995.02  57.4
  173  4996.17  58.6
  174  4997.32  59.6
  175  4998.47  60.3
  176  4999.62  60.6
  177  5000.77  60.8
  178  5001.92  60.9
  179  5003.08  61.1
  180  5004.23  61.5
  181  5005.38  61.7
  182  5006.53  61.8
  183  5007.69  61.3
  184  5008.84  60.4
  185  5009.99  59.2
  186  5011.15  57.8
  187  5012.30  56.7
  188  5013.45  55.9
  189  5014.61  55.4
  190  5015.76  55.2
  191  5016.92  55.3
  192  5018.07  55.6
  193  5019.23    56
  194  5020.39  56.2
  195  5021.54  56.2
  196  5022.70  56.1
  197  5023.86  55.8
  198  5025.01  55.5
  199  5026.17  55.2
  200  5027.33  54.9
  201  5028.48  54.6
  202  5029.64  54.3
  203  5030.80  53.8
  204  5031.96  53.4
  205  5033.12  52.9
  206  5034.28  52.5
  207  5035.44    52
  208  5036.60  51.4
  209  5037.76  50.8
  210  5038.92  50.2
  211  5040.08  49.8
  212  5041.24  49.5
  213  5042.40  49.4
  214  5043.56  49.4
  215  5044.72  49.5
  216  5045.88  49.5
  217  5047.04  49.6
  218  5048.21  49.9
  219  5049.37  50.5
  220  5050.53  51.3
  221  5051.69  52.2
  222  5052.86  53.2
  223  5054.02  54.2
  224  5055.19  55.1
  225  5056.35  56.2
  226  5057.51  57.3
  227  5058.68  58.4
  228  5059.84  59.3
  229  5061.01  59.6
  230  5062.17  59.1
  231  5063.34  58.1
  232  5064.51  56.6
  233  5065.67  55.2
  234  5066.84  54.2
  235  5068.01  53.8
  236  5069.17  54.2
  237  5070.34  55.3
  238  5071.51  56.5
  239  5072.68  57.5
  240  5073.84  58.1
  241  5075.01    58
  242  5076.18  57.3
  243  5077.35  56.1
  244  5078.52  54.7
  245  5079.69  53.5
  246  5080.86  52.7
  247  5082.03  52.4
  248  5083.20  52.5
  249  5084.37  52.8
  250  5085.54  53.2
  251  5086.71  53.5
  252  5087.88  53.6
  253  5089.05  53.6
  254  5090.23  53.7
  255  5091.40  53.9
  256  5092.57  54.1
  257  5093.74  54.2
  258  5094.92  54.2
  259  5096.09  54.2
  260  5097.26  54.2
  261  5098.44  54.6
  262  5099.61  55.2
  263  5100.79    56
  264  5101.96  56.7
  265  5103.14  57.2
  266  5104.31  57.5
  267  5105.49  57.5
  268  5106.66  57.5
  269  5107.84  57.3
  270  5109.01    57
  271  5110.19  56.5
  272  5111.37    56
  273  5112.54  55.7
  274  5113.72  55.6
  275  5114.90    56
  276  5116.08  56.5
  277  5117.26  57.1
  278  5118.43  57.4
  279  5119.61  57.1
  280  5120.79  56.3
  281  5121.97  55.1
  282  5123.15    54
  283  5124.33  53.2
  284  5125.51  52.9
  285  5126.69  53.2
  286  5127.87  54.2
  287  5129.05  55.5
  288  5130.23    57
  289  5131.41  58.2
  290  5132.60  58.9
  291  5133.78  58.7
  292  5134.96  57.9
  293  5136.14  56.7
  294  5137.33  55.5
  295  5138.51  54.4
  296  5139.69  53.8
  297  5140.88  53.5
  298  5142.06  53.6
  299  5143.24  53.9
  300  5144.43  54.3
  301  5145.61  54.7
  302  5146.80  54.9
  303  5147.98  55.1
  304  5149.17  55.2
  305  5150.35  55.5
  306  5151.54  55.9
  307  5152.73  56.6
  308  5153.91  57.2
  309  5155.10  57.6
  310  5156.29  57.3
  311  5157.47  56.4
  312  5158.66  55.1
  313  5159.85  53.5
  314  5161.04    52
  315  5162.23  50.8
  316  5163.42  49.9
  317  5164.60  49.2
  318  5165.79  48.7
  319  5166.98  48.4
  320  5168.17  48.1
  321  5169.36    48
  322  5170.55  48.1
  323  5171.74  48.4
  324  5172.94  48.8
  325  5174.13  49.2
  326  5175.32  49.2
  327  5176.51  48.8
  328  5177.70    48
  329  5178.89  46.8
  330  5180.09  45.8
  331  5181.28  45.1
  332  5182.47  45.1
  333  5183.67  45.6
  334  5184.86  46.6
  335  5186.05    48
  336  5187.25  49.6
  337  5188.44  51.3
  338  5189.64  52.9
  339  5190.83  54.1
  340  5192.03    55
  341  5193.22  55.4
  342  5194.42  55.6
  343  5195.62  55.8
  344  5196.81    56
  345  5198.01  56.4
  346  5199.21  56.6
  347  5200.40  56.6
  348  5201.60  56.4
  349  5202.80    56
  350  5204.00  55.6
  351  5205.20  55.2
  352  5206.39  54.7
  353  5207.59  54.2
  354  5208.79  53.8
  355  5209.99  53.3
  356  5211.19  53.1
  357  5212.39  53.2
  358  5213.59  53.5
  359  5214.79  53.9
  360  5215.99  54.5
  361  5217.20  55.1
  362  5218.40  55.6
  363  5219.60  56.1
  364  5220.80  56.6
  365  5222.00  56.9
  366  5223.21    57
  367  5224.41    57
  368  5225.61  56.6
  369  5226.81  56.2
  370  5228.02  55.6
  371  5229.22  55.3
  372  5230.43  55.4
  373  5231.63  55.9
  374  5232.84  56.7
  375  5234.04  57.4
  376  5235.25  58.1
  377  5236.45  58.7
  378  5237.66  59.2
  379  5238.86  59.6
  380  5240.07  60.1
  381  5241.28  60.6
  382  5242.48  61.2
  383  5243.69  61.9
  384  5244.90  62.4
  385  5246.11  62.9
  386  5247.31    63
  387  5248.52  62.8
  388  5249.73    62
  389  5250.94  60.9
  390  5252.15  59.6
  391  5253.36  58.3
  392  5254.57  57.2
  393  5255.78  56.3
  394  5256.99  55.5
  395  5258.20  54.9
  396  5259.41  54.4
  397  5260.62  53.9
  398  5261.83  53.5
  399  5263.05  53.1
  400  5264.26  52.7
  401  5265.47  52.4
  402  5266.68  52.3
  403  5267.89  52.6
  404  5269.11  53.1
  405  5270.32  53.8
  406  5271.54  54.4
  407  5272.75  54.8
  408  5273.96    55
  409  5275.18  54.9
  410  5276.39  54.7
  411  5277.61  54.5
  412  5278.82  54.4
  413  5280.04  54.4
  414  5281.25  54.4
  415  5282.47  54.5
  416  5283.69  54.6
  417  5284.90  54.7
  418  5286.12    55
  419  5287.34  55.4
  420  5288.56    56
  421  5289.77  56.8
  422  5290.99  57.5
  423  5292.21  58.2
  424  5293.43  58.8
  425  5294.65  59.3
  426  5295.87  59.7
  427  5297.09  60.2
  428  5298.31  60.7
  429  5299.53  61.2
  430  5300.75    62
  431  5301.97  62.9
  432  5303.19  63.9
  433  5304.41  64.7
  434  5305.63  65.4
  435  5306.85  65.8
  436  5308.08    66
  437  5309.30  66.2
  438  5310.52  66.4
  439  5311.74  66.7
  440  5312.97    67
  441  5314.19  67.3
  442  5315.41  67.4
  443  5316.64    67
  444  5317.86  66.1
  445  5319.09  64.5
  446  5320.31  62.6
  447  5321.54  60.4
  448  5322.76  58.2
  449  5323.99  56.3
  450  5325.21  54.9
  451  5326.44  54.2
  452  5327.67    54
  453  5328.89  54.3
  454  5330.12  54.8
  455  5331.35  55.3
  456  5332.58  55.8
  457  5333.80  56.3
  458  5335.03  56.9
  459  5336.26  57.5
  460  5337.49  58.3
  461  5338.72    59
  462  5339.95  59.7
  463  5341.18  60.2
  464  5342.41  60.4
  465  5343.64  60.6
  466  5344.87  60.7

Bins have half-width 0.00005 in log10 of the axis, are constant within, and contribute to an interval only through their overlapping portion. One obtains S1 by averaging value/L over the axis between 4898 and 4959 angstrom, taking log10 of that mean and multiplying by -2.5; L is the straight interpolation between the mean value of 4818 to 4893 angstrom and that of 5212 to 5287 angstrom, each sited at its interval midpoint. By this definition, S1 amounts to -0.05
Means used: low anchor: 55.5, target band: 58.4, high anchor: 56.4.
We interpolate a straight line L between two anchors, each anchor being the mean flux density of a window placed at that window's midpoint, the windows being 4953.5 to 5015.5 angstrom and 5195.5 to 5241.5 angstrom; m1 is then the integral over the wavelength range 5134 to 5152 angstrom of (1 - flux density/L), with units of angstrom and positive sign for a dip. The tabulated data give 0.5 angstrom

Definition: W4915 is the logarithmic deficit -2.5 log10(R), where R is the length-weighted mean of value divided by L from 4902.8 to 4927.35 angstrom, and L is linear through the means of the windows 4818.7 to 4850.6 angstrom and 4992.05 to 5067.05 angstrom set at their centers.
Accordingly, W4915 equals -0.05 mag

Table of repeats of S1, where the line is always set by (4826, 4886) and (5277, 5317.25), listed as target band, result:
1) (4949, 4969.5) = -0.03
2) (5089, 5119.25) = 0.05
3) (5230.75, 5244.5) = 0.02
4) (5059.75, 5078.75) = 0.02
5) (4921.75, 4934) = -0.05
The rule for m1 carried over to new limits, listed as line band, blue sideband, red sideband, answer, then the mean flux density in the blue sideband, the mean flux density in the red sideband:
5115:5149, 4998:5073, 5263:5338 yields 0.6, 55.3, 58.5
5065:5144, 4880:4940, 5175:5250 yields 0.6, 57.1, 55.1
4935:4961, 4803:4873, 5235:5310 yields -0.5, 57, 58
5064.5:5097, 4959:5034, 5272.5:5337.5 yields 1.5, 56.5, 59.3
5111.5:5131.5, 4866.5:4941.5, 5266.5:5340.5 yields 0.7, 56.2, 58.8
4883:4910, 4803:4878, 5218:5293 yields -0.3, 56.6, 56.6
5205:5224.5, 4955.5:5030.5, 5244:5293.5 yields 0.5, 56.9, 56.1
